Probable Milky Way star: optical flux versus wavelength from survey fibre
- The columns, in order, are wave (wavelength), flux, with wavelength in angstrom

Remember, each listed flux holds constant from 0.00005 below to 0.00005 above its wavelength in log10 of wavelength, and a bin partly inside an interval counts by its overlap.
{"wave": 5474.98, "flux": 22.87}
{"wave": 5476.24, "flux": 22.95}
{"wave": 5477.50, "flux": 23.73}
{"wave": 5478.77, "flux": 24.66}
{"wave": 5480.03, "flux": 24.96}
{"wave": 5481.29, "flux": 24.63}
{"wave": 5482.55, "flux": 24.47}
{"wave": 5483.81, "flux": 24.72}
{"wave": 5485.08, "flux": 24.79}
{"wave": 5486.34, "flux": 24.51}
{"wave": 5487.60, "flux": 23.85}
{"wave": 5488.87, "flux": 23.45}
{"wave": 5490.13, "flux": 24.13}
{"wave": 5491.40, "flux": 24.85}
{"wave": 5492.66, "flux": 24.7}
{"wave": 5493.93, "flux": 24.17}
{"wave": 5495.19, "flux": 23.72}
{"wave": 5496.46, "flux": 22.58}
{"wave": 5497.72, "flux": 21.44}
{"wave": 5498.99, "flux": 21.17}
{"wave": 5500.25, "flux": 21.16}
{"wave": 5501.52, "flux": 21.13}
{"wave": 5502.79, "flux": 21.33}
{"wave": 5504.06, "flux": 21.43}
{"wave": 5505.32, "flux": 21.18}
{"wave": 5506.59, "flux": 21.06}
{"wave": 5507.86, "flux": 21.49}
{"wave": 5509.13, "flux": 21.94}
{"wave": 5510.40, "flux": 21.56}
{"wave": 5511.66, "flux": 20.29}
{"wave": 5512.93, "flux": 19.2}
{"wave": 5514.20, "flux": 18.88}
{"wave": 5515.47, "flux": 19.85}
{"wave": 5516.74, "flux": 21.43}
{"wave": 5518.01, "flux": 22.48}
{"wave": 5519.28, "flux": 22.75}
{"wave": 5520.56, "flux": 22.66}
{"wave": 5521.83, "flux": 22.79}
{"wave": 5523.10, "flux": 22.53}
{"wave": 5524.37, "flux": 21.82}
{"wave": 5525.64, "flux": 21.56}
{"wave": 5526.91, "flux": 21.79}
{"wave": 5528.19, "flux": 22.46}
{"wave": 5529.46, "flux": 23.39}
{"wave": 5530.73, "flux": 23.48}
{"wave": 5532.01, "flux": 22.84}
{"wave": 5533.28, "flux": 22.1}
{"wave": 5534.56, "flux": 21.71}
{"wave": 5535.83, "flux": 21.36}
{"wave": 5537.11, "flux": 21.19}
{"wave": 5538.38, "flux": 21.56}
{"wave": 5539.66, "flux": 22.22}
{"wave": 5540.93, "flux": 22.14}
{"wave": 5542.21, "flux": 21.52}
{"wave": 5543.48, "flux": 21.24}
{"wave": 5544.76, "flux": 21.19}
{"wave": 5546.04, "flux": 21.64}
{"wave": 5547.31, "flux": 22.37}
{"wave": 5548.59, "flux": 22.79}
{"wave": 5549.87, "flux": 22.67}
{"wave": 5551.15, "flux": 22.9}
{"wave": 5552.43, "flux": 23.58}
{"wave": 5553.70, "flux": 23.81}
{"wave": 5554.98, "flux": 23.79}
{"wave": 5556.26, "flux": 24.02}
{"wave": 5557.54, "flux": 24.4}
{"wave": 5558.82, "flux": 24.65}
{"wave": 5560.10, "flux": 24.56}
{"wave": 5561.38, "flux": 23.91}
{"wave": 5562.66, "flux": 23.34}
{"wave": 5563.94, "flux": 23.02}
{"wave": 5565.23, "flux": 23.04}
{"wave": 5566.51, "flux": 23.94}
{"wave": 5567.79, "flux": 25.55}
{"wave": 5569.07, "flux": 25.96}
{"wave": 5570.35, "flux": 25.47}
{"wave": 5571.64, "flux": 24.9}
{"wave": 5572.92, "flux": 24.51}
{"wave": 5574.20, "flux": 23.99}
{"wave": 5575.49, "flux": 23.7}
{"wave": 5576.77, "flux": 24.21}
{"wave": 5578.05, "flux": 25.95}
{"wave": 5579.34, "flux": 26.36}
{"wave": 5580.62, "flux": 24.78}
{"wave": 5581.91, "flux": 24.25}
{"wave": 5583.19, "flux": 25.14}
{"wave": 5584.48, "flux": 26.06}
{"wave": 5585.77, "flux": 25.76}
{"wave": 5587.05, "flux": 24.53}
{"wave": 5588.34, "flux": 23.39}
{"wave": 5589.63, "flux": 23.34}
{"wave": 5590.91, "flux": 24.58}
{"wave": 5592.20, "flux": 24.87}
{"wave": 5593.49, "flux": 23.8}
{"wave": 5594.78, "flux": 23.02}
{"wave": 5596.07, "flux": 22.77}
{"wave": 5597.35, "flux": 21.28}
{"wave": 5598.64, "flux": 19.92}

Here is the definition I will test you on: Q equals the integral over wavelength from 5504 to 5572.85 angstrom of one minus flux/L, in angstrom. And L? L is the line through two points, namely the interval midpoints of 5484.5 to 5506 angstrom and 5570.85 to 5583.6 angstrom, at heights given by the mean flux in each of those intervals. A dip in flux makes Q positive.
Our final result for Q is 4.0 angstrom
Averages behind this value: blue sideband 22.9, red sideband 24.8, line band 22.5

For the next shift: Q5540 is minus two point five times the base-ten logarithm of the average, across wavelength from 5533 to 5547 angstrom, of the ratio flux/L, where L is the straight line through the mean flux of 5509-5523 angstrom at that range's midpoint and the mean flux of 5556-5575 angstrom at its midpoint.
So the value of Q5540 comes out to 0.06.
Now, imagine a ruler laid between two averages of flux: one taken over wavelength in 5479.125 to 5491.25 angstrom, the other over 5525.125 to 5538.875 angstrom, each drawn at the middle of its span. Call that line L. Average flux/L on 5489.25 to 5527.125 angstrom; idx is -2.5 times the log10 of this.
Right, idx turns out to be 0.07 mag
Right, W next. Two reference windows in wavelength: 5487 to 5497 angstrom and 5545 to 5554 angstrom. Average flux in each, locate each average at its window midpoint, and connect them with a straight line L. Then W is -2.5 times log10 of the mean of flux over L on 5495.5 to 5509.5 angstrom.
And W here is 0.107 mag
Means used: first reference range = 23.9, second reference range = 22.7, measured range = 21.5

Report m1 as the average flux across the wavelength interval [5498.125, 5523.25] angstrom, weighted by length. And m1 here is 21.3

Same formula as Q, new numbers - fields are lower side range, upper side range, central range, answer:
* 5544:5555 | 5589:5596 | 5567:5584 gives -1.17 angstrom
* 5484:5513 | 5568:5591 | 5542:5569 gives 0.94 angstrom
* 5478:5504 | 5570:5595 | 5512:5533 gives 1.78 angstrom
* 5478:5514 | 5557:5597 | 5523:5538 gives 0.83 angstrom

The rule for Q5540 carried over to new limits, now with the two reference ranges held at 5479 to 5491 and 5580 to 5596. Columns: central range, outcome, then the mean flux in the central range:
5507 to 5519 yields 0.17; 20.9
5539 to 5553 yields 0.10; 22.2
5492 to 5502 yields 0.09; 22.5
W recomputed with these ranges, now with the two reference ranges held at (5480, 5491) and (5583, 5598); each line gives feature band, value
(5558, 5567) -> 0.015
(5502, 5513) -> 0.150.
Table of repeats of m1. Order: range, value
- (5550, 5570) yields 24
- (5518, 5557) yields 22.4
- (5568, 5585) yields 25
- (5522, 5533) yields 22.5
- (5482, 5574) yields 22.7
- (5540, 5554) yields 22.3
